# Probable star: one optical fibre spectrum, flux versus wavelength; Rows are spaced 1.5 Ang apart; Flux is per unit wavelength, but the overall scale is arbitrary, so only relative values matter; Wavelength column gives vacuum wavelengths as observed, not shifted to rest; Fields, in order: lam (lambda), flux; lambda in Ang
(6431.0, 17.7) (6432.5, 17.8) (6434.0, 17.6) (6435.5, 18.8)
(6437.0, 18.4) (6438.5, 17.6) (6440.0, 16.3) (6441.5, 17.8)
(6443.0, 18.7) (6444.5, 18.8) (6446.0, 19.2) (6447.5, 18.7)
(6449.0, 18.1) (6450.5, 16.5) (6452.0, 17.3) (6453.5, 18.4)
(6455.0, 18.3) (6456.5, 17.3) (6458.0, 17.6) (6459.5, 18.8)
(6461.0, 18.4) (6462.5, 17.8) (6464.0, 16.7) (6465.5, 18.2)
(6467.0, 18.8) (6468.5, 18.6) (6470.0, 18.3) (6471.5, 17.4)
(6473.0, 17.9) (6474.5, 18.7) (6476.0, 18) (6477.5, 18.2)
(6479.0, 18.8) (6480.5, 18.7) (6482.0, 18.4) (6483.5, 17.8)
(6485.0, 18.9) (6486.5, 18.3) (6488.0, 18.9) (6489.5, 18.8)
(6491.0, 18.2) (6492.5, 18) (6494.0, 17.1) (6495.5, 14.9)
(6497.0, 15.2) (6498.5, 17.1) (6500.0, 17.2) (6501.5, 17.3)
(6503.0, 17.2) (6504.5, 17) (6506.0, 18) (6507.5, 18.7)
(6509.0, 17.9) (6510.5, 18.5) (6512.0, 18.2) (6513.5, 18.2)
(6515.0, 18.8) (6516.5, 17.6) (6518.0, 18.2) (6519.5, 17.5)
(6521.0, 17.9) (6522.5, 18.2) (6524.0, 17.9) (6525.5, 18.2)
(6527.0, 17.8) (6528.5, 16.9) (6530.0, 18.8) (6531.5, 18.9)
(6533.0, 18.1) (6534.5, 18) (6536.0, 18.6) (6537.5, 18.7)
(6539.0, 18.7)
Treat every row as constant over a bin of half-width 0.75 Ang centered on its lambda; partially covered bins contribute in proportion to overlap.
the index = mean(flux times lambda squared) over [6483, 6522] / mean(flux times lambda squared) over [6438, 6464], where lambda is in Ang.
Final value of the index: 1.01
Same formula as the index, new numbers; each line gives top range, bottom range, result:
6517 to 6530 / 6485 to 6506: 1.04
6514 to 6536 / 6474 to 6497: 1.02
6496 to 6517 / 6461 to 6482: 0.98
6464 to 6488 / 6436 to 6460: 1.03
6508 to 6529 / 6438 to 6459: 1.03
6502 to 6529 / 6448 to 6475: 1.02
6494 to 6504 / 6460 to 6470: 0.92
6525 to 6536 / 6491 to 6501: 1.10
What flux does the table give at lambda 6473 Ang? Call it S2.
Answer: 17.9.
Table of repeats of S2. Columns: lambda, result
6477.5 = 18.2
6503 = 17.2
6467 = 18.8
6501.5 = 17.3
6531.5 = 18.9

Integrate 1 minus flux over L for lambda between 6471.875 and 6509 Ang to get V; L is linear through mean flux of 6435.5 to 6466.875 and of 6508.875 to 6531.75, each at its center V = 0.49 Ang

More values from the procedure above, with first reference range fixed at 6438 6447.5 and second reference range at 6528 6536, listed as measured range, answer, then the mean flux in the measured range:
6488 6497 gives 0.4 Ang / 17.3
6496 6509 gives 0.7 Ang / 17.2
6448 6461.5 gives 0.2 Ang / 17.9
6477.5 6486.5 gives -0.2 Ang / 18.5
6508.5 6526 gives 0.1 Ang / 18.1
